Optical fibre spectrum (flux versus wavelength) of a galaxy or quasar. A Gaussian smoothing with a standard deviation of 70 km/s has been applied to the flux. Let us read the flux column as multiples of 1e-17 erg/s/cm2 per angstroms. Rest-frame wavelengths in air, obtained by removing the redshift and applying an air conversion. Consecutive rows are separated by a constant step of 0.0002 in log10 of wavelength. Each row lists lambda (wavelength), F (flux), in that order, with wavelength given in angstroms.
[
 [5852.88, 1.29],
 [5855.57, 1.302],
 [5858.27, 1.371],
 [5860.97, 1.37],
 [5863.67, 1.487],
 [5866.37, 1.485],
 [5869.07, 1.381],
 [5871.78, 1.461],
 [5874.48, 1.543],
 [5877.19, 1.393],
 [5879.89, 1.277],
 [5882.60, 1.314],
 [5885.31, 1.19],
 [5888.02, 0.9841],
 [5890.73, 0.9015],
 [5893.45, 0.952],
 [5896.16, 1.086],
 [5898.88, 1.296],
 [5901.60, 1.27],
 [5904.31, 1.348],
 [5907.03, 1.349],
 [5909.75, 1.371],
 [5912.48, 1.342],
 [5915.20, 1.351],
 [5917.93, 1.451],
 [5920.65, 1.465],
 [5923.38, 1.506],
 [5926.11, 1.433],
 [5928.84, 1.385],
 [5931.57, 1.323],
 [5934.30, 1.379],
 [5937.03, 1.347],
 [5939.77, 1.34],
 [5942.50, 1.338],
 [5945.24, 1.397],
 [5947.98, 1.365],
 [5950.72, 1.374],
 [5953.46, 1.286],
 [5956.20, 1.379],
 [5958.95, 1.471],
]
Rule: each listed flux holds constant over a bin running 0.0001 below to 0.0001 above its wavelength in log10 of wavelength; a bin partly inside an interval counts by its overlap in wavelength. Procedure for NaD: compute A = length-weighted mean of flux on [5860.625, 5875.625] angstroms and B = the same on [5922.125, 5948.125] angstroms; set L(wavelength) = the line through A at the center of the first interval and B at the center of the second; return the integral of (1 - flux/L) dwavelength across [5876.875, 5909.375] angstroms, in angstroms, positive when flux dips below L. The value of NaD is 5.3 angstroms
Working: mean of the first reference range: 1.46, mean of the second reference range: 1.38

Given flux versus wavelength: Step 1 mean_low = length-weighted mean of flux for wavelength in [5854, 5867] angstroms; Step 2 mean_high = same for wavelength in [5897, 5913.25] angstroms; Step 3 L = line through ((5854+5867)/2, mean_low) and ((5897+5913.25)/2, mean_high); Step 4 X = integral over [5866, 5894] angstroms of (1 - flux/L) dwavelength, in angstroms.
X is 2.1 angstroms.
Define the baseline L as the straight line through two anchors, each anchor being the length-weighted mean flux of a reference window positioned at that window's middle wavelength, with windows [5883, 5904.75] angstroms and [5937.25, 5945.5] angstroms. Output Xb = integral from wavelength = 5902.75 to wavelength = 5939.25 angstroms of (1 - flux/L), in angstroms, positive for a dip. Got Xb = -3.9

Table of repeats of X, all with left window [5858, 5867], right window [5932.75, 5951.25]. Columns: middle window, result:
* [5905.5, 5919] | 0.16 angstroms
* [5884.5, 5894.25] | 2.82 angstroms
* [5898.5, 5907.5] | 0.52 angstroms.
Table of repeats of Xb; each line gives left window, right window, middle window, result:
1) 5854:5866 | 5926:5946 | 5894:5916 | 1.4 angstroms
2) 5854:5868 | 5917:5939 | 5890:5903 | 2.7 angstroms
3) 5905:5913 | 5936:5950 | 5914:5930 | -0.9 angstroms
